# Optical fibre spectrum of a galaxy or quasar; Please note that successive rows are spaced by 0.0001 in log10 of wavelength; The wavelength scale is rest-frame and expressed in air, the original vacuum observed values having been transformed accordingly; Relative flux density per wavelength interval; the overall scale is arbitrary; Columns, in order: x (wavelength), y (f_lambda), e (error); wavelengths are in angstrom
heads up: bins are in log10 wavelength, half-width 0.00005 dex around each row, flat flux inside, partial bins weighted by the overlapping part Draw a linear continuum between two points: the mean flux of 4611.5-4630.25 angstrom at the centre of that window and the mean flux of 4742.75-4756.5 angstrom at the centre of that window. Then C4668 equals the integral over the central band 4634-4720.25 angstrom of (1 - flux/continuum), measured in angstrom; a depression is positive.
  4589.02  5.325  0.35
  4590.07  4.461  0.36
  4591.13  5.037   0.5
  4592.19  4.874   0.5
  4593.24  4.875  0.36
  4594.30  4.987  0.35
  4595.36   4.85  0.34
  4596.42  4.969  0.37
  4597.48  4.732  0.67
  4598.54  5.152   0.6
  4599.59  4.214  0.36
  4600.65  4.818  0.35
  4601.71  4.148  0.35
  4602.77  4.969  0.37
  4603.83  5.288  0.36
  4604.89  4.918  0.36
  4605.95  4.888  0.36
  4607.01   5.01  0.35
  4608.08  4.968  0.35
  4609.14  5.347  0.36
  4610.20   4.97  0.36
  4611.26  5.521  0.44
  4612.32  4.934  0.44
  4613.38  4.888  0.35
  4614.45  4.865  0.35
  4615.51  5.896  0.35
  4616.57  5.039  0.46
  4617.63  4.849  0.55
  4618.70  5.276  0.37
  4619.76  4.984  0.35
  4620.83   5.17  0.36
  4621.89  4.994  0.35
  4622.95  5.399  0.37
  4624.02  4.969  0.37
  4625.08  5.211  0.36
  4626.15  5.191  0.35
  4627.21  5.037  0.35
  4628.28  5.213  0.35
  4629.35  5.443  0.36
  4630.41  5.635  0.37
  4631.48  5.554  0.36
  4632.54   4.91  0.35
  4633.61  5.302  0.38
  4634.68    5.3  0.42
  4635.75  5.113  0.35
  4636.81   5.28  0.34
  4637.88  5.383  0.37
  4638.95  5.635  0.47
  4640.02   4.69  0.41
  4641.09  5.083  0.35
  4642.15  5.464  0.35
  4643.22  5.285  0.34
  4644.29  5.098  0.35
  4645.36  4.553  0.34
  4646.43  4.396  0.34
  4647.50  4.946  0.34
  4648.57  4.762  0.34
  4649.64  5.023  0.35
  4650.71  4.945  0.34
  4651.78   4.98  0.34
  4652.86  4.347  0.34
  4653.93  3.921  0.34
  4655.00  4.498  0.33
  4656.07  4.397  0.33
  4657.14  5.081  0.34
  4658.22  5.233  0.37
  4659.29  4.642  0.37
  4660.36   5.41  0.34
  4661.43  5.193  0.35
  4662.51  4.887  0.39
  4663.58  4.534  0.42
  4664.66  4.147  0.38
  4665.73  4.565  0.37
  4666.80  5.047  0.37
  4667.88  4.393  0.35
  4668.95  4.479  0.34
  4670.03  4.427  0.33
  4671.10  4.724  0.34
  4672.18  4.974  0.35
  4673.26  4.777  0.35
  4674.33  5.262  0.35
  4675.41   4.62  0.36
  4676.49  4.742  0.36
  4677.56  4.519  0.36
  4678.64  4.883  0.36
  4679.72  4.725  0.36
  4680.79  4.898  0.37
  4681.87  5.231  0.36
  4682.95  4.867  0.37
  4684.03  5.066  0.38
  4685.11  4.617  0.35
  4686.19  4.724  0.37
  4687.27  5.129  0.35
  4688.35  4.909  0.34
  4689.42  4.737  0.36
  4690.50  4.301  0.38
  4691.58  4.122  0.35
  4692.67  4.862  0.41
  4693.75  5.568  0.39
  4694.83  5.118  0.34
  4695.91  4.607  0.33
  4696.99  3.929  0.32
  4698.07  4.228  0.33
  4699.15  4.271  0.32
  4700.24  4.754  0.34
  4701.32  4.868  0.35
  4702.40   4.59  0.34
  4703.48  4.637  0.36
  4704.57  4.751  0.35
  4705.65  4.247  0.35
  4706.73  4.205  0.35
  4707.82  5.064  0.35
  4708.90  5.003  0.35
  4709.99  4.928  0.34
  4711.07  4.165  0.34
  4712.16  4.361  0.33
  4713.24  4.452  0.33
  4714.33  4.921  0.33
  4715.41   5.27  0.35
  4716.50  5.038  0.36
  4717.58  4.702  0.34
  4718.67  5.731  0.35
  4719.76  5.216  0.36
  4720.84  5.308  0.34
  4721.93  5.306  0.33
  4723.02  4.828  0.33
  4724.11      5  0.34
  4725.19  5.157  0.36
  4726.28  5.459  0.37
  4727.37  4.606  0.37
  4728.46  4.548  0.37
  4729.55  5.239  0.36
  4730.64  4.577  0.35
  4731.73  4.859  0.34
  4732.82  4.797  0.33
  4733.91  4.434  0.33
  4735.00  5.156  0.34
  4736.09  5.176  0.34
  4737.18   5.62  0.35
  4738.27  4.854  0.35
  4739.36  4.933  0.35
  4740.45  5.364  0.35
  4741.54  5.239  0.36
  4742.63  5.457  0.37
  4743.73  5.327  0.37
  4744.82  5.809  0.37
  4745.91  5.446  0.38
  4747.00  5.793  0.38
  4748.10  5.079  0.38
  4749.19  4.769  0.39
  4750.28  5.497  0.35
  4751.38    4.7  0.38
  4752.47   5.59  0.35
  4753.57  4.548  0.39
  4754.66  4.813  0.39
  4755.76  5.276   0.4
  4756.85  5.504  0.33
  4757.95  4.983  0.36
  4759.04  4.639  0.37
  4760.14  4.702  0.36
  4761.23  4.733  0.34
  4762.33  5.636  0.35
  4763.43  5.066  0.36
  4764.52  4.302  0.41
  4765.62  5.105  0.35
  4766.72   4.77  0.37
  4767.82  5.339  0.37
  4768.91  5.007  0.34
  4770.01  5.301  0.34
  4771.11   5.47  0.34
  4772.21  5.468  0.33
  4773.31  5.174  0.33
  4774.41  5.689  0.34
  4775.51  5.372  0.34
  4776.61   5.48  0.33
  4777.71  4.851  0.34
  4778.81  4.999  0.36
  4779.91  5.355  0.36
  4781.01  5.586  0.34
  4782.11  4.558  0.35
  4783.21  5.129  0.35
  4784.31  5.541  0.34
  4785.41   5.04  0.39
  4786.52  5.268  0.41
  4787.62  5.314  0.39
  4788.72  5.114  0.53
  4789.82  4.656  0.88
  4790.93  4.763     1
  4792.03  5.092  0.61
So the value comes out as 6.4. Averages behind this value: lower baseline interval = 5.16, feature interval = 4.81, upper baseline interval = 5.23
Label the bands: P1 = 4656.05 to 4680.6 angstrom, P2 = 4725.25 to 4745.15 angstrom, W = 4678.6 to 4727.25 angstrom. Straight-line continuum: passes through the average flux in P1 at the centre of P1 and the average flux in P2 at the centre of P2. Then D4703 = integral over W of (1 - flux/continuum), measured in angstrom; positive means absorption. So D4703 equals 1.2 angstrom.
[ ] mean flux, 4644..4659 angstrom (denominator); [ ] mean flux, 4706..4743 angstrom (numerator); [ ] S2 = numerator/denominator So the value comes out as 1.05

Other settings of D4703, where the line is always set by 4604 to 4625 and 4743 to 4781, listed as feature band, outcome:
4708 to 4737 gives 1.2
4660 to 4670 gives 0.8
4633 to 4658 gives 0.9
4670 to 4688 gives 1.0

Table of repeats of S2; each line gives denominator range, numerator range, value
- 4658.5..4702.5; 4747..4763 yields 1.07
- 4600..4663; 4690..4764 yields 0.98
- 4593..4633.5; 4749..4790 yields 1.01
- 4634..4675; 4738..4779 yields 1.06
